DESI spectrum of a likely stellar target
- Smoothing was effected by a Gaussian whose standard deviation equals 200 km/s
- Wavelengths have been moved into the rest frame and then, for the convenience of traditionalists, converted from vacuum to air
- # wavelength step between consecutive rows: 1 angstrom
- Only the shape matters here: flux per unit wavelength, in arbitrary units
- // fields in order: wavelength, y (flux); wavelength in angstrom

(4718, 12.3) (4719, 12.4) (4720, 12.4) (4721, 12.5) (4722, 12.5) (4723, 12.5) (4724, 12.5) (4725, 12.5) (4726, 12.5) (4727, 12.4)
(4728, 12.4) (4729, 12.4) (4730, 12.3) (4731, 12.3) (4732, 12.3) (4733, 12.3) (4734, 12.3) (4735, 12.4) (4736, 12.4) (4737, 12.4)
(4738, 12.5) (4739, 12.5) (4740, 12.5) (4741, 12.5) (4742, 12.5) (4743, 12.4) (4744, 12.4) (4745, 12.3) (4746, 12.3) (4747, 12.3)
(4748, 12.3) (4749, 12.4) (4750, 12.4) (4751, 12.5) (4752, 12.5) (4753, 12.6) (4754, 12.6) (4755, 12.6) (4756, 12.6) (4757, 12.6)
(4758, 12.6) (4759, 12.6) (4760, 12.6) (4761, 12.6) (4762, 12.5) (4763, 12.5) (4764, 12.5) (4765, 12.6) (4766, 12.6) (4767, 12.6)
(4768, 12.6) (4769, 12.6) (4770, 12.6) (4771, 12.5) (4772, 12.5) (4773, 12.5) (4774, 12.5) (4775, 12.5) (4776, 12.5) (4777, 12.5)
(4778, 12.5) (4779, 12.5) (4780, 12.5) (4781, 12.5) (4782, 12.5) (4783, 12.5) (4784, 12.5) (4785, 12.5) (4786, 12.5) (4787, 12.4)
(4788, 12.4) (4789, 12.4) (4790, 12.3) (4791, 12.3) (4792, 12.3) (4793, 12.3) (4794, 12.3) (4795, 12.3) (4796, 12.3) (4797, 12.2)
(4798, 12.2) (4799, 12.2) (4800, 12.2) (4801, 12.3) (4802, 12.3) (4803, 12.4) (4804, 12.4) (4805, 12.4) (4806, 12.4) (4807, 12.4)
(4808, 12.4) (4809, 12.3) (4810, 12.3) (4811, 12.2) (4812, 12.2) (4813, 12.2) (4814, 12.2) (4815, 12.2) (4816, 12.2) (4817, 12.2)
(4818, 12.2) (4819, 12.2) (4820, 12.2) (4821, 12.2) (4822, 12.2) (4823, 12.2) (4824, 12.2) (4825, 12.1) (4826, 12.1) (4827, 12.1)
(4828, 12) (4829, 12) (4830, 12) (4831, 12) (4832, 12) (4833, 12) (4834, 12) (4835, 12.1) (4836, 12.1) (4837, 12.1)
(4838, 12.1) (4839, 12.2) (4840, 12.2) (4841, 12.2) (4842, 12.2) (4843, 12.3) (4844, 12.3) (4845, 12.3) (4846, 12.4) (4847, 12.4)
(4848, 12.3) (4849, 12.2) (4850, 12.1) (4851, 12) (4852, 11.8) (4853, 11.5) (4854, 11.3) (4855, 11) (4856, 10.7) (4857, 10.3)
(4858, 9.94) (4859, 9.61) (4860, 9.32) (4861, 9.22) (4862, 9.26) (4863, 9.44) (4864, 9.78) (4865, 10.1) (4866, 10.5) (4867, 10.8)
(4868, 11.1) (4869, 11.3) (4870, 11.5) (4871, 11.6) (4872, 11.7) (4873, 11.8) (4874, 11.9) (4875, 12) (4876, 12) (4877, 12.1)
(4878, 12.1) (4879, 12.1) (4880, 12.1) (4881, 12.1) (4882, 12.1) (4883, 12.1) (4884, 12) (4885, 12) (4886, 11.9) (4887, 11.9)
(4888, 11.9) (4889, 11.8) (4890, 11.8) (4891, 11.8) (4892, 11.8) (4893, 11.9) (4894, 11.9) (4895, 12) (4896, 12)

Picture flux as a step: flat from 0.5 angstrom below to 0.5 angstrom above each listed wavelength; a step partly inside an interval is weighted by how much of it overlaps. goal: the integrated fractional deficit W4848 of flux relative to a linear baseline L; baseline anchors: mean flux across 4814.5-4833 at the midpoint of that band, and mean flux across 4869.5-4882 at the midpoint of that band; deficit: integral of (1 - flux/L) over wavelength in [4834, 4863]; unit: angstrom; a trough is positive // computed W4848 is 1.4 angstrom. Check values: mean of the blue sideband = 12.1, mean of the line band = 11.5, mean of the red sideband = 11.9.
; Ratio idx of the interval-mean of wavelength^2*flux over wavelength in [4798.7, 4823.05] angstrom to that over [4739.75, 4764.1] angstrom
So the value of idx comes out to 1.01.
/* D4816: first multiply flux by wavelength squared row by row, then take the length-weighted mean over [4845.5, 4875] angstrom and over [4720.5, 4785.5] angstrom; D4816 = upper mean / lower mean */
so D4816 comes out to 0.9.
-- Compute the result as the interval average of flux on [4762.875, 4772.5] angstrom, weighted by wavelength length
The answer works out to 12.6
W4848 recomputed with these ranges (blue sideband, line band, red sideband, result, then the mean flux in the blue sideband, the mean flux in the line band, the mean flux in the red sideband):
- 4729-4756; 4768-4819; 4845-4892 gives -1.59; 12.4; 12.4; 11.4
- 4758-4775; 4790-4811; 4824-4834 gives -0.06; 12.6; 12.3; 12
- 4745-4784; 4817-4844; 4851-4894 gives -0.85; 12.5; 12.1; 11.3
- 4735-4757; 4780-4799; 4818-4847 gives -0.11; 12.5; 12.4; 12.1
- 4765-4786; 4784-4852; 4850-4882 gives -2.26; 12.5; 12.2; 11.1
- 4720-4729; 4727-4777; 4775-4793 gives -0.07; 12.5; 12.5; 12.4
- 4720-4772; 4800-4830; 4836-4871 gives -1.39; 12.5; 12.2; 11.2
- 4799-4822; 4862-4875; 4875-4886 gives 1.25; 12.3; 10.9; 12.1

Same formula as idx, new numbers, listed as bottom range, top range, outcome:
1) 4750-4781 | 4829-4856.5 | 0.99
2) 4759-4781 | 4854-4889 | 0.93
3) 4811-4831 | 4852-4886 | 0.93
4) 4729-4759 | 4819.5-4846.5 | 1.01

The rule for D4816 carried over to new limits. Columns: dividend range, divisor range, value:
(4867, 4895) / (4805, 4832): 1.00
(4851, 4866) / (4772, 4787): 0.85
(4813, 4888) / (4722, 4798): 0.97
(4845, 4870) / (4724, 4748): 0.92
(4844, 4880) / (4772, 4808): 0.93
